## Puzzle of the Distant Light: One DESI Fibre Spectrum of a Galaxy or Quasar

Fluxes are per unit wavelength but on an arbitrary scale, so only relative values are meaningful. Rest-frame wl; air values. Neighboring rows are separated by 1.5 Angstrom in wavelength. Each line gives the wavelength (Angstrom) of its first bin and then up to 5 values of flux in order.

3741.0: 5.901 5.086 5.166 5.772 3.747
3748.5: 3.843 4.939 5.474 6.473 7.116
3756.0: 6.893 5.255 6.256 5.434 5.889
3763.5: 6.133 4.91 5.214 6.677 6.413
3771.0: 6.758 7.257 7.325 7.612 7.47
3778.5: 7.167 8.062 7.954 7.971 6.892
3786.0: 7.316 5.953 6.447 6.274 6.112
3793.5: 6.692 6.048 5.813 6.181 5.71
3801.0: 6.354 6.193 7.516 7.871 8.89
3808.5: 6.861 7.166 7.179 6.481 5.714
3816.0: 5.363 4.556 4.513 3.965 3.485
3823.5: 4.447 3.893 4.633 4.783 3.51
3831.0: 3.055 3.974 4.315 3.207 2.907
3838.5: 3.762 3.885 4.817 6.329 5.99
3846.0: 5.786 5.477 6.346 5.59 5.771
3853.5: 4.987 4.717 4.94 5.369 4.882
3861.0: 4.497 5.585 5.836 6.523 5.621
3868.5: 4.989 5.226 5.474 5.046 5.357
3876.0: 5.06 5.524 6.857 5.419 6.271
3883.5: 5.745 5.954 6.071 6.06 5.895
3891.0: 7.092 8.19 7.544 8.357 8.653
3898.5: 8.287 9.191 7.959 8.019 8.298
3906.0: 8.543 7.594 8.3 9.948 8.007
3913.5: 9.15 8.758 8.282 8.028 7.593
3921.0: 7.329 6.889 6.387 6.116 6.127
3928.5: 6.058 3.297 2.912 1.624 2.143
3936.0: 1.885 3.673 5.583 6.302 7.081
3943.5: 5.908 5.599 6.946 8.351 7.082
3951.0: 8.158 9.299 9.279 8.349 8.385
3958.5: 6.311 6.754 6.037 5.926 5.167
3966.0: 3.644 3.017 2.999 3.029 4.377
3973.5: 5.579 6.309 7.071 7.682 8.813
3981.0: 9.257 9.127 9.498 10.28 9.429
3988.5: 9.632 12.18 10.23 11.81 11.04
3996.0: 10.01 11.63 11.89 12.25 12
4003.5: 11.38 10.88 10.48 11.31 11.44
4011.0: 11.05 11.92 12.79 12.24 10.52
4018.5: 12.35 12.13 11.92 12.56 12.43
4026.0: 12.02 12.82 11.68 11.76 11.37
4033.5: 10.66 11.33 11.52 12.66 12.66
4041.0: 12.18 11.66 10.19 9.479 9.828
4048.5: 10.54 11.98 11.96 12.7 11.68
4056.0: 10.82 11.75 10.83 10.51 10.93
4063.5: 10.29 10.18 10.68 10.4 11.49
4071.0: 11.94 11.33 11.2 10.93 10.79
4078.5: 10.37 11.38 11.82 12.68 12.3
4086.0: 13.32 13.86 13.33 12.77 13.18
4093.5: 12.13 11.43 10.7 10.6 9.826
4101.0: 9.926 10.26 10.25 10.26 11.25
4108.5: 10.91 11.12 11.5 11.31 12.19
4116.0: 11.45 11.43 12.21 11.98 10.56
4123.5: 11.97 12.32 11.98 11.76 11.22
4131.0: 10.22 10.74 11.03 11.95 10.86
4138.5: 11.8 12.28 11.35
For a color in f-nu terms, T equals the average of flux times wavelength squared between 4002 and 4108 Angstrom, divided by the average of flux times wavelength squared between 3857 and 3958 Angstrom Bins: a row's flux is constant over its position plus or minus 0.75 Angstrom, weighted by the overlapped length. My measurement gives 1.9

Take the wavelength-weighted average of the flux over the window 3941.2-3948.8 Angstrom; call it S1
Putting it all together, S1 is 6.78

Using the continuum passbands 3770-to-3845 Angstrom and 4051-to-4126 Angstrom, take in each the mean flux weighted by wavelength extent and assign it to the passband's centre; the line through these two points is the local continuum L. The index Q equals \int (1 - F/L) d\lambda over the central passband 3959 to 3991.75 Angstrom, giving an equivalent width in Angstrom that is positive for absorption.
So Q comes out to 7.8 Angstrom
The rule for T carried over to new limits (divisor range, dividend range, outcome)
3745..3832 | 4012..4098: 2.21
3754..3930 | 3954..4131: 1.88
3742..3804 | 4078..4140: 2.18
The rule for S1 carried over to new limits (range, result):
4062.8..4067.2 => 10.4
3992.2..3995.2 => 11.4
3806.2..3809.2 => 7.89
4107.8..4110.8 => 11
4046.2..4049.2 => 10.2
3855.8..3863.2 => 5.05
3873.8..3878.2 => 5.31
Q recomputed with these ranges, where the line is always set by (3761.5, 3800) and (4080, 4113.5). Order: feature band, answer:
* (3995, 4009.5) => -1.7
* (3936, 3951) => 5.0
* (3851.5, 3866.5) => 4.9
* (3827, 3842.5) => 7.5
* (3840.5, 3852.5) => 3.0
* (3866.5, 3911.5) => 7.9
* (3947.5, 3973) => 8.6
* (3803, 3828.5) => 5.0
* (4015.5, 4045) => -3.6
